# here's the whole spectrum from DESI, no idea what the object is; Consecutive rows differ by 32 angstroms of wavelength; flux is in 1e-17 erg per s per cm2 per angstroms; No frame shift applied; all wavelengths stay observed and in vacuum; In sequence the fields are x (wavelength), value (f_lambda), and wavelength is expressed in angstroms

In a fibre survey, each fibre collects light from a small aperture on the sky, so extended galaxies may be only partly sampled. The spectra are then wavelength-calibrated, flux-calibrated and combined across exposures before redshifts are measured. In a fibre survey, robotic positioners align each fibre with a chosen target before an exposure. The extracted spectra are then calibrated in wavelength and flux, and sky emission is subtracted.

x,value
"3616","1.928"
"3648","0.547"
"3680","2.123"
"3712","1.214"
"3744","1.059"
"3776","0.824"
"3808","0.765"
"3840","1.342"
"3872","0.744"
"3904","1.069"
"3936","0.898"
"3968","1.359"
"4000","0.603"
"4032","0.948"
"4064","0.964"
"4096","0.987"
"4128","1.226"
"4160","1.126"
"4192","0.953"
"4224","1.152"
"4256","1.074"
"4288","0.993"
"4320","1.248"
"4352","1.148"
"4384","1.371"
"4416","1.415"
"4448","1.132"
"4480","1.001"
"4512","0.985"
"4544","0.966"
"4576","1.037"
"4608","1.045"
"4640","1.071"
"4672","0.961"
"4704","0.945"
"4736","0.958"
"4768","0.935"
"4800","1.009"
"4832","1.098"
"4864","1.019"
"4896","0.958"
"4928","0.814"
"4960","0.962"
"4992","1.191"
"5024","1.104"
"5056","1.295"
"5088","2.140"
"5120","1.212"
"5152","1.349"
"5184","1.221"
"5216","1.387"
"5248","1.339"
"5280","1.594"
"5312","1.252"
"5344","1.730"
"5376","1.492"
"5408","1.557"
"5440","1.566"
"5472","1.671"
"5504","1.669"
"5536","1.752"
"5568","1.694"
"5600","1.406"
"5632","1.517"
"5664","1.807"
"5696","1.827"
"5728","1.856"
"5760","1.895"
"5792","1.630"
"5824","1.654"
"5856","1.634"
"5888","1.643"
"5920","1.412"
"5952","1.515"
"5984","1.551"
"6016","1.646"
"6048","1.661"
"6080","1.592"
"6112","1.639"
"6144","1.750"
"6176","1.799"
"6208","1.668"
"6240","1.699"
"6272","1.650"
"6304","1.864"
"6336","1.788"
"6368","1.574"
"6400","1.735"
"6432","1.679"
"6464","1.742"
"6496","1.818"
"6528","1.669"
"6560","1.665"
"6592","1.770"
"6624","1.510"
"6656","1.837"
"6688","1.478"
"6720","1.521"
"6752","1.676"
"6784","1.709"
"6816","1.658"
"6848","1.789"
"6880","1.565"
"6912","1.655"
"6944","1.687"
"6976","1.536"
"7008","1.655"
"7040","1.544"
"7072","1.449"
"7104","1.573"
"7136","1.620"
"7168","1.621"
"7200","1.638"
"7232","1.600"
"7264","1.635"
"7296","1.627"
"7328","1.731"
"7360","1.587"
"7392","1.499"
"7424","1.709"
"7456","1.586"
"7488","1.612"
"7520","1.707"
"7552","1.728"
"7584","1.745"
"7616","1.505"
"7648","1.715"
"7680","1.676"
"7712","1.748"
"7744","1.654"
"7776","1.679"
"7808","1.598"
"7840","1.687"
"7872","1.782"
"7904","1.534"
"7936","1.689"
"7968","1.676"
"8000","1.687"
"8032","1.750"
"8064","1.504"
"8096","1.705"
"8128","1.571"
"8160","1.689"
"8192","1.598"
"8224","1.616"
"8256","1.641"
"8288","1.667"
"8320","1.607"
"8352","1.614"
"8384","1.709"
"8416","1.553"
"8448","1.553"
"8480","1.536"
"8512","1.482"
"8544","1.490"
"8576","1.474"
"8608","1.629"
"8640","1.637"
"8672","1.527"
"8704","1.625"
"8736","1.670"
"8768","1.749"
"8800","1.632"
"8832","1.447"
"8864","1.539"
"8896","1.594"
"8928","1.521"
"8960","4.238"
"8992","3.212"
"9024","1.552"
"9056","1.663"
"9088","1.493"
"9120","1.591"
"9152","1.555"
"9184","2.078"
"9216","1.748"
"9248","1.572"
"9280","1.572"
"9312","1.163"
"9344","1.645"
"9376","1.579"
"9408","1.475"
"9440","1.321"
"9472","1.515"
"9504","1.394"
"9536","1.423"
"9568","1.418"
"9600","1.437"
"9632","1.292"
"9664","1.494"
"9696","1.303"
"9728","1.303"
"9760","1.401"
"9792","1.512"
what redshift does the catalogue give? 0.367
